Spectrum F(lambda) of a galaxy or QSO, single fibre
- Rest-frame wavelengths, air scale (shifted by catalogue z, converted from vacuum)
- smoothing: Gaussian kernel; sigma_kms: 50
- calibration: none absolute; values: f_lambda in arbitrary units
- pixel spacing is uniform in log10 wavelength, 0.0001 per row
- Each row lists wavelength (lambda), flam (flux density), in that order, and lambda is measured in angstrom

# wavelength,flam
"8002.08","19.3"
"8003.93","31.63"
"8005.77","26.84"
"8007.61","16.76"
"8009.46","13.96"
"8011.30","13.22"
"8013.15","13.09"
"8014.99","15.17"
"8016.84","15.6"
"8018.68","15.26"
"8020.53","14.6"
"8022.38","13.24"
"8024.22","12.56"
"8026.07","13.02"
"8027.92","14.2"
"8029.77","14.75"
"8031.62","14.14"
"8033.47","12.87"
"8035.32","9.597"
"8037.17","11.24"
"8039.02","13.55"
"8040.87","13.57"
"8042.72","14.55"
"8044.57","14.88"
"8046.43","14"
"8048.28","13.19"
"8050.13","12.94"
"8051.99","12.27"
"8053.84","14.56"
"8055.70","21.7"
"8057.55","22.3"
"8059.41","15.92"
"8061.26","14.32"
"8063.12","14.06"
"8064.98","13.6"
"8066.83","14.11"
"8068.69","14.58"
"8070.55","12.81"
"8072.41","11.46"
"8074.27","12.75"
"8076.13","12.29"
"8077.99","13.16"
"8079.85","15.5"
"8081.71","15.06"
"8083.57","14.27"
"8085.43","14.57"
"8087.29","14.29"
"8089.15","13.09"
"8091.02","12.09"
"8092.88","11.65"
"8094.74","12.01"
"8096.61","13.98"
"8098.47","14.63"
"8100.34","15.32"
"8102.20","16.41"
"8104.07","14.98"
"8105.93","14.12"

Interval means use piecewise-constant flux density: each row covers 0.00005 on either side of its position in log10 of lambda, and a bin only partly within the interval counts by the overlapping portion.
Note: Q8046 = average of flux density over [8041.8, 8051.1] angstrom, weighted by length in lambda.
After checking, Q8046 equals 13.9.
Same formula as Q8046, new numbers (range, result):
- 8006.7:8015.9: 14.4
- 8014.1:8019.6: 15.3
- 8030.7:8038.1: 12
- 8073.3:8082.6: 13.7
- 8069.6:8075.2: 12.3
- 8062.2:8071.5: 13.8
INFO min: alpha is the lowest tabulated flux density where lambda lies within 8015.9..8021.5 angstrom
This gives 14.6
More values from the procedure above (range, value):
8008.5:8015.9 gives 13.09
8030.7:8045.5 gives 9.597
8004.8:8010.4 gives 13.96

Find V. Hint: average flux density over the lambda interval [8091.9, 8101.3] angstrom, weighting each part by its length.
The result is 13.5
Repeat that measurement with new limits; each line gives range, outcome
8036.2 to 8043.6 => 13.2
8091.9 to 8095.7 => 11.8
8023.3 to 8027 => 12.8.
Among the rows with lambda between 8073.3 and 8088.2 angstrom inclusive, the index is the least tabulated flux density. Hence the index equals 12.29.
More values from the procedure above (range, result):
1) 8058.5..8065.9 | 13.6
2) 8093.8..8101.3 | 12.01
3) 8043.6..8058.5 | 12.27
